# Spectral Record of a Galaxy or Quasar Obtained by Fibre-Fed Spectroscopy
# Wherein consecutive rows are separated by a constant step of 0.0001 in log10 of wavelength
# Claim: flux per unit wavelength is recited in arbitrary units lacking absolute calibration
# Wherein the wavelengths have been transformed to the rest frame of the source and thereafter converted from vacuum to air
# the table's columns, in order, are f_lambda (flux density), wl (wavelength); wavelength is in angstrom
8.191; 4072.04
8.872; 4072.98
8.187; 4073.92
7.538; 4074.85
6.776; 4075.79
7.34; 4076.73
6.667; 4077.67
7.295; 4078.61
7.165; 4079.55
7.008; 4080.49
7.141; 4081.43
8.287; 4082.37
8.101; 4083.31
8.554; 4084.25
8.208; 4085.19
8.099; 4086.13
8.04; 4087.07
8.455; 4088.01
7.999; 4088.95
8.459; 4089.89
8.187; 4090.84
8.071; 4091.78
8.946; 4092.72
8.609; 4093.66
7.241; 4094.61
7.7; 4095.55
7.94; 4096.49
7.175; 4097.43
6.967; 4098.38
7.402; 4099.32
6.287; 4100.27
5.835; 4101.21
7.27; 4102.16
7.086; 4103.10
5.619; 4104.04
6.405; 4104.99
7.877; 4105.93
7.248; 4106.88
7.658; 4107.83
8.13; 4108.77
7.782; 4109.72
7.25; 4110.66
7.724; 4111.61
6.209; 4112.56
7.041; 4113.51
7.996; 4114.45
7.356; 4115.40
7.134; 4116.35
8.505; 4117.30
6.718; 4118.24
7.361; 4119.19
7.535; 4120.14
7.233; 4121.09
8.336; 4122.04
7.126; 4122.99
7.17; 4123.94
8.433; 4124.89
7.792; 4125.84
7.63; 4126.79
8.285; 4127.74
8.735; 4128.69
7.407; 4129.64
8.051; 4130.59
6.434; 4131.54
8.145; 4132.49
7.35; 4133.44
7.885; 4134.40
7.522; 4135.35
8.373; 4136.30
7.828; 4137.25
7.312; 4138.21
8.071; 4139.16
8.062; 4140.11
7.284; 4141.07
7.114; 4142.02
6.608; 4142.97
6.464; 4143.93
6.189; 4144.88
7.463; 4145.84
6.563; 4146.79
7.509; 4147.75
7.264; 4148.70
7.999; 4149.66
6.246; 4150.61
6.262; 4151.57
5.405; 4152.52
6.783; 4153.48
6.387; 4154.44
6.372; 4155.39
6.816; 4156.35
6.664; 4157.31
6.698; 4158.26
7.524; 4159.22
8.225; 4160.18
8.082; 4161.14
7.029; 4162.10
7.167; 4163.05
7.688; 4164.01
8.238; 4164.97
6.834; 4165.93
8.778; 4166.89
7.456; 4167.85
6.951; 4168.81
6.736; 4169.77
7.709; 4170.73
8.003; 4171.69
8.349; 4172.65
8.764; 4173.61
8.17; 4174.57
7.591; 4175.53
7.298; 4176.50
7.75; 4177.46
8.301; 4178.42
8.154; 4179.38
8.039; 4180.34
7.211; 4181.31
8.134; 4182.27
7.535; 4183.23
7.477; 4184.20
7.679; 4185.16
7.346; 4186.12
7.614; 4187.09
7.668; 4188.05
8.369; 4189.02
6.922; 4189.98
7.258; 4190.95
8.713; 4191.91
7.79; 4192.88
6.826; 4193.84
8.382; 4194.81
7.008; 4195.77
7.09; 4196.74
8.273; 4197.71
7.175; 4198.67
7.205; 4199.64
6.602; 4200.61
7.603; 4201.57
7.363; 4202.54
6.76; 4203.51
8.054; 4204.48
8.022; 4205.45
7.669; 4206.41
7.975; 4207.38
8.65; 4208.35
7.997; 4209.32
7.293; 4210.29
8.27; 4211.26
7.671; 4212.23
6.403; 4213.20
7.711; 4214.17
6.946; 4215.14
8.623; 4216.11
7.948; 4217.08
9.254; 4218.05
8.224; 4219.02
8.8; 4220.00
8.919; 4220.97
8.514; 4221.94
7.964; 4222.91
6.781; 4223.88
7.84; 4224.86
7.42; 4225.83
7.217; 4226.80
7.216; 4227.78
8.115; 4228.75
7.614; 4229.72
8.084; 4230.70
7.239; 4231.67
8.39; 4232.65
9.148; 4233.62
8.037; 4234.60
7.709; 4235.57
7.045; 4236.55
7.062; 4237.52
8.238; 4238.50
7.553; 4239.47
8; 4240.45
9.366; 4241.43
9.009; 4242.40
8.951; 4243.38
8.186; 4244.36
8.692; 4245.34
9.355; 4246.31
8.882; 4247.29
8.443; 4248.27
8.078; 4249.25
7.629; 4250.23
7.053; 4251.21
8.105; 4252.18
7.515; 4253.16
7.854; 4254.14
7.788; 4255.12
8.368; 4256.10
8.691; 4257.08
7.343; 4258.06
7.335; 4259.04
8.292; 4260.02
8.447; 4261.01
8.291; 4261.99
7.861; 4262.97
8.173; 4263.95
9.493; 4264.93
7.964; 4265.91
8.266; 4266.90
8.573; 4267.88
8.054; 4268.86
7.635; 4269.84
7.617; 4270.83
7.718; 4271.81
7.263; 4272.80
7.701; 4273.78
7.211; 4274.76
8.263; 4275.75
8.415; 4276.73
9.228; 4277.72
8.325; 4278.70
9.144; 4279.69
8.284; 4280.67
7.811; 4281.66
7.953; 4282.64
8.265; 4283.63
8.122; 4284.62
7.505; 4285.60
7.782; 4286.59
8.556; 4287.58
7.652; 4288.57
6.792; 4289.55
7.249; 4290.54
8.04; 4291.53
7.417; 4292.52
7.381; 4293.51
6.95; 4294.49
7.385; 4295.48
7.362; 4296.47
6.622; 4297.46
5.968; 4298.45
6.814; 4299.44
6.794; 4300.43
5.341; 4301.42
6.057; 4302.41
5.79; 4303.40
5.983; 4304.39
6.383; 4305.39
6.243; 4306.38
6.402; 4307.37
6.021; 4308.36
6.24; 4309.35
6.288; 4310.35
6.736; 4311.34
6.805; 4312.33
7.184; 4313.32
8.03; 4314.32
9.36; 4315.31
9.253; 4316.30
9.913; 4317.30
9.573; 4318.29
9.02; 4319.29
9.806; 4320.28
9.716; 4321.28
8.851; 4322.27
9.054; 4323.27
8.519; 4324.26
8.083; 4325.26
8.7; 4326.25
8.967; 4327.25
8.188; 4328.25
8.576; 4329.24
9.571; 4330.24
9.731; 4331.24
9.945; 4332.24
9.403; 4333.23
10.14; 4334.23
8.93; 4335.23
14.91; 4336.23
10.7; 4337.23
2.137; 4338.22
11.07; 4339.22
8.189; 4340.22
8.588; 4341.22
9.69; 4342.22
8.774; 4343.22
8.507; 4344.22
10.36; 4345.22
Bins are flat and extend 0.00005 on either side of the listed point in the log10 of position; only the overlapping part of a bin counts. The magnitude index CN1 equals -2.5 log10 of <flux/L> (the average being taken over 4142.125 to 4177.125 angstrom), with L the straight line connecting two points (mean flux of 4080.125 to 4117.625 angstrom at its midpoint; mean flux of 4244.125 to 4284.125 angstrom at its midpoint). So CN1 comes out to 0.08 mag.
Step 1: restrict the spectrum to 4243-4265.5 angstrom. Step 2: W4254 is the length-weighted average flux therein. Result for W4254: 8.21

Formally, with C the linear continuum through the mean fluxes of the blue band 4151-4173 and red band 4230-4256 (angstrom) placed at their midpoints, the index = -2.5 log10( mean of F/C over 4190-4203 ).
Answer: 0.02 mag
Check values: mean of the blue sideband 7.21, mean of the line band 7.46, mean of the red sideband 8.13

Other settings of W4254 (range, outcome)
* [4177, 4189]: 7.77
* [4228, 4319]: 7.77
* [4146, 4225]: 7.58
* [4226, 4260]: 8.04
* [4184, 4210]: 7.61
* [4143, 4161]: 6.84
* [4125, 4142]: 7.77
